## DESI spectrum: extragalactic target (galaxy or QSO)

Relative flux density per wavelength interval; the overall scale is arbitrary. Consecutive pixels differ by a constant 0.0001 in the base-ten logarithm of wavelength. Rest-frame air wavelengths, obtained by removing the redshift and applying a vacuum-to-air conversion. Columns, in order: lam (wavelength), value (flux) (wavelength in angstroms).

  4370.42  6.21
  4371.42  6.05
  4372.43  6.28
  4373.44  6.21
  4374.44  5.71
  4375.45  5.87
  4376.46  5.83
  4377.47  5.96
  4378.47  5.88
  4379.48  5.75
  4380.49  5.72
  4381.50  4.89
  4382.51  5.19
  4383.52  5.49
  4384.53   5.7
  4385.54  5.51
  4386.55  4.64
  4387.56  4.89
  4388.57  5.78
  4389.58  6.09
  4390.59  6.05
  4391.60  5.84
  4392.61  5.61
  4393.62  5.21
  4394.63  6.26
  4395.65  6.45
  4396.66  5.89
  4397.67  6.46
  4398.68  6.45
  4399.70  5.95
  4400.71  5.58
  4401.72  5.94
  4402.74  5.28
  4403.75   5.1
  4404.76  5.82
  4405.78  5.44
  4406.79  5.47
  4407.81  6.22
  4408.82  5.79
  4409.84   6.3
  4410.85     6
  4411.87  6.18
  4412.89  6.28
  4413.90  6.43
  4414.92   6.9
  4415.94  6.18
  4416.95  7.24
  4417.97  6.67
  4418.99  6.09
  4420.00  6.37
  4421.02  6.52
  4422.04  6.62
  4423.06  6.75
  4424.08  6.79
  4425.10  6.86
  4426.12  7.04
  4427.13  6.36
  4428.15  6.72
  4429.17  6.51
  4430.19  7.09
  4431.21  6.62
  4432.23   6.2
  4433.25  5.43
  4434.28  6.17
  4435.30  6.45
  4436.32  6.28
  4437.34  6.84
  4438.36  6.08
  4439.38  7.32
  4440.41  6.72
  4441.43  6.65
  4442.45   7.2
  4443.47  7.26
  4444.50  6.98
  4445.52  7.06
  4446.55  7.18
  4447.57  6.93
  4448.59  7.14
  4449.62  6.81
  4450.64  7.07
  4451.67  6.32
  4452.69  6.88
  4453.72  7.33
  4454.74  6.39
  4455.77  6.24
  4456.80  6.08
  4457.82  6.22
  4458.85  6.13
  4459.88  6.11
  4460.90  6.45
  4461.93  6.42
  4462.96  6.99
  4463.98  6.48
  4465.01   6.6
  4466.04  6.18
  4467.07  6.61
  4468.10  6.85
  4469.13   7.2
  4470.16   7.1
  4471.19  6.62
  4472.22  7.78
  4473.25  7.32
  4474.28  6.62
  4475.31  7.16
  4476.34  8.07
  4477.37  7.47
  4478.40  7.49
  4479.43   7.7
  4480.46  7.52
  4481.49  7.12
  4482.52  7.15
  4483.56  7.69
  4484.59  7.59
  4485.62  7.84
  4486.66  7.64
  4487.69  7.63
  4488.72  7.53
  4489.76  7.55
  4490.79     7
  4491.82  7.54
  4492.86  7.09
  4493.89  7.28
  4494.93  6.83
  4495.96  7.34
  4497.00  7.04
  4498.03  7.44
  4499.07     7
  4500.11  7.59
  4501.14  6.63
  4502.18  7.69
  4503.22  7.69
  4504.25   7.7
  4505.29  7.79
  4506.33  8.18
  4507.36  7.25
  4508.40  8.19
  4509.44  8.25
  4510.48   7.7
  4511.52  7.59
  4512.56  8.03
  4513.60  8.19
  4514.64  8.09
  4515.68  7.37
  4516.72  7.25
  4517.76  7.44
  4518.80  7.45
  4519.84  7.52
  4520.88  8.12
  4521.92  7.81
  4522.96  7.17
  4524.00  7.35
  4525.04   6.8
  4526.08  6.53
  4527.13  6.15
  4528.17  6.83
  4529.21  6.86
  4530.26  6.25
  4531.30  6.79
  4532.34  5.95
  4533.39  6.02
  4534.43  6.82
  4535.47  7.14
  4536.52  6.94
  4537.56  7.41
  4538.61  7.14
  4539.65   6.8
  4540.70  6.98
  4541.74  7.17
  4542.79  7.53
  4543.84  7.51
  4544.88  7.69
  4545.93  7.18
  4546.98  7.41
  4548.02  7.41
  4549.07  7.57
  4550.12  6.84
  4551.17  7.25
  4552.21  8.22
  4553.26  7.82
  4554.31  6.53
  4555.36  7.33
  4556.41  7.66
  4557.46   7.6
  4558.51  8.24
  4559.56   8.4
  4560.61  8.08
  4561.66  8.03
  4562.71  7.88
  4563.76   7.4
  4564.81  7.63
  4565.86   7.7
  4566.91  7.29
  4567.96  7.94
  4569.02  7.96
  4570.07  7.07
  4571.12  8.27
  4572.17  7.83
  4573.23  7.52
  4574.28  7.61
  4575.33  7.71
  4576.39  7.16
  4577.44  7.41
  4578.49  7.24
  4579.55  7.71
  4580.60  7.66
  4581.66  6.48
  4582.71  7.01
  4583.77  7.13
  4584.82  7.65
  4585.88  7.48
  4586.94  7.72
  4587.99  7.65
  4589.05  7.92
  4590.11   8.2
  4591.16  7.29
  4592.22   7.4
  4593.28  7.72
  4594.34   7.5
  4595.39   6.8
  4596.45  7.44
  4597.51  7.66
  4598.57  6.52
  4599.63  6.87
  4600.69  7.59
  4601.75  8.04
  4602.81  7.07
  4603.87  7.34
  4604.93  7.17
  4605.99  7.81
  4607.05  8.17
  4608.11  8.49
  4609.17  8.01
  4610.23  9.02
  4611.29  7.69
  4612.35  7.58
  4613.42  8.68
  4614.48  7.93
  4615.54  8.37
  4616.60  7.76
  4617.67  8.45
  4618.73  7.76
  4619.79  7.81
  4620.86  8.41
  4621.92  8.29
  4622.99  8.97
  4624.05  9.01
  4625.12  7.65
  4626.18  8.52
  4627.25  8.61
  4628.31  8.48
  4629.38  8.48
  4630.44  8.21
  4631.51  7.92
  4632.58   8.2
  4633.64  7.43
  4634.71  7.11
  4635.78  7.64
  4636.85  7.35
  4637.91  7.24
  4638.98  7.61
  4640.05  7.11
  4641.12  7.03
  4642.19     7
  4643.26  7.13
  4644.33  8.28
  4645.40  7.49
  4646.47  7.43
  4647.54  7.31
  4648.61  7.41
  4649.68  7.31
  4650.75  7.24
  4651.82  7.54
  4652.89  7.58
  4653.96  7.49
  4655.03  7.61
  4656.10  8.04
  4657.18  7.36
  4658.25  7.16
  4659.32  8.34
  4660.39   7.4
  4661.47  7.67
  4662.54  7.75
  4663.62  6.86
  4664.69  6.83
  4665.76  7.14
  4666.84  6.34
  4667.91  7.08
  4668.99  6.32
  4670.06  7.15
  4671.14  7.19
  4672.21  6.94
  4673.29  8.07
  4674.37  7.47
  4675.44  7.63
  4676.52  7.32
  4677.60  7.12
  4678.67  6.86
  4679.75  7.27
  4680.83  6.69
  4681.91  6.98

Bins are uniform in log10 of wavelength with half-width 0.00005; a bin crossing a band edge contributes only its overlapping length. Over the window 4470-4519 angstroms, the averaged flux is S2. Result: 7.49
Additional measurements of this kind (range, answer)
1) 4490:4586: 7.39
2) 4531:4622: 7.54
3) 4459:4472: 6.64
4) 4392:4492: 6.65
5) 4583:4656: 7.73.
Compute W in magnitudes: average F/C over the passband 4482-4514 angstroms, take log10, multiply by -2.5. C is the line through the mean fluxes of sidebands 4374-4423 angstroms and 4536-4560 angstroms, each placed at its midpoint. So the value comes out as -0.09 mag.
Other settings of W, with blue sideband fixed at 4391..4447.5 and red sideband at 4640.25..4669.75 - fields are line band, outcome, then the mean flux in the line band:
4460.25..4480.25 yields -0.07 mag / 7.01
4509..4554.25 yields -0.07 mag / 7.25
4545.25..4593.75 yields -0.09 mag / 7.57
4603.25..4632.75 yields -0.14 mag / 8.17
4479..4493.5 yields -0.13 mag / 7.47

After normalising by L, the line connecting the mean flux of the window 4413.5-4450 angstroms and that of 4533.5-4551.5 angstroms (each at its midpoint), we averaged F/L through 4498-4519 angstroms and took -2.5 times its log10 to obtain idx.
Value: -0.09 mag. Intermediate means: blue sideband 6.68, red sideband 7.2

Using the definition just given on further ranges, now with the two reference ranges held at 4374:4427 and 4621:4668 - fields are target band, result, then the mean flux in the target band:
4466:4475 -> -0.08 mag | 6.96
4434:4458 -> -0.08 mag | 6.75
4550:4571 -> -0.09 mag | 7.67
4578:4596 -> -0.03 mag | 7.44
